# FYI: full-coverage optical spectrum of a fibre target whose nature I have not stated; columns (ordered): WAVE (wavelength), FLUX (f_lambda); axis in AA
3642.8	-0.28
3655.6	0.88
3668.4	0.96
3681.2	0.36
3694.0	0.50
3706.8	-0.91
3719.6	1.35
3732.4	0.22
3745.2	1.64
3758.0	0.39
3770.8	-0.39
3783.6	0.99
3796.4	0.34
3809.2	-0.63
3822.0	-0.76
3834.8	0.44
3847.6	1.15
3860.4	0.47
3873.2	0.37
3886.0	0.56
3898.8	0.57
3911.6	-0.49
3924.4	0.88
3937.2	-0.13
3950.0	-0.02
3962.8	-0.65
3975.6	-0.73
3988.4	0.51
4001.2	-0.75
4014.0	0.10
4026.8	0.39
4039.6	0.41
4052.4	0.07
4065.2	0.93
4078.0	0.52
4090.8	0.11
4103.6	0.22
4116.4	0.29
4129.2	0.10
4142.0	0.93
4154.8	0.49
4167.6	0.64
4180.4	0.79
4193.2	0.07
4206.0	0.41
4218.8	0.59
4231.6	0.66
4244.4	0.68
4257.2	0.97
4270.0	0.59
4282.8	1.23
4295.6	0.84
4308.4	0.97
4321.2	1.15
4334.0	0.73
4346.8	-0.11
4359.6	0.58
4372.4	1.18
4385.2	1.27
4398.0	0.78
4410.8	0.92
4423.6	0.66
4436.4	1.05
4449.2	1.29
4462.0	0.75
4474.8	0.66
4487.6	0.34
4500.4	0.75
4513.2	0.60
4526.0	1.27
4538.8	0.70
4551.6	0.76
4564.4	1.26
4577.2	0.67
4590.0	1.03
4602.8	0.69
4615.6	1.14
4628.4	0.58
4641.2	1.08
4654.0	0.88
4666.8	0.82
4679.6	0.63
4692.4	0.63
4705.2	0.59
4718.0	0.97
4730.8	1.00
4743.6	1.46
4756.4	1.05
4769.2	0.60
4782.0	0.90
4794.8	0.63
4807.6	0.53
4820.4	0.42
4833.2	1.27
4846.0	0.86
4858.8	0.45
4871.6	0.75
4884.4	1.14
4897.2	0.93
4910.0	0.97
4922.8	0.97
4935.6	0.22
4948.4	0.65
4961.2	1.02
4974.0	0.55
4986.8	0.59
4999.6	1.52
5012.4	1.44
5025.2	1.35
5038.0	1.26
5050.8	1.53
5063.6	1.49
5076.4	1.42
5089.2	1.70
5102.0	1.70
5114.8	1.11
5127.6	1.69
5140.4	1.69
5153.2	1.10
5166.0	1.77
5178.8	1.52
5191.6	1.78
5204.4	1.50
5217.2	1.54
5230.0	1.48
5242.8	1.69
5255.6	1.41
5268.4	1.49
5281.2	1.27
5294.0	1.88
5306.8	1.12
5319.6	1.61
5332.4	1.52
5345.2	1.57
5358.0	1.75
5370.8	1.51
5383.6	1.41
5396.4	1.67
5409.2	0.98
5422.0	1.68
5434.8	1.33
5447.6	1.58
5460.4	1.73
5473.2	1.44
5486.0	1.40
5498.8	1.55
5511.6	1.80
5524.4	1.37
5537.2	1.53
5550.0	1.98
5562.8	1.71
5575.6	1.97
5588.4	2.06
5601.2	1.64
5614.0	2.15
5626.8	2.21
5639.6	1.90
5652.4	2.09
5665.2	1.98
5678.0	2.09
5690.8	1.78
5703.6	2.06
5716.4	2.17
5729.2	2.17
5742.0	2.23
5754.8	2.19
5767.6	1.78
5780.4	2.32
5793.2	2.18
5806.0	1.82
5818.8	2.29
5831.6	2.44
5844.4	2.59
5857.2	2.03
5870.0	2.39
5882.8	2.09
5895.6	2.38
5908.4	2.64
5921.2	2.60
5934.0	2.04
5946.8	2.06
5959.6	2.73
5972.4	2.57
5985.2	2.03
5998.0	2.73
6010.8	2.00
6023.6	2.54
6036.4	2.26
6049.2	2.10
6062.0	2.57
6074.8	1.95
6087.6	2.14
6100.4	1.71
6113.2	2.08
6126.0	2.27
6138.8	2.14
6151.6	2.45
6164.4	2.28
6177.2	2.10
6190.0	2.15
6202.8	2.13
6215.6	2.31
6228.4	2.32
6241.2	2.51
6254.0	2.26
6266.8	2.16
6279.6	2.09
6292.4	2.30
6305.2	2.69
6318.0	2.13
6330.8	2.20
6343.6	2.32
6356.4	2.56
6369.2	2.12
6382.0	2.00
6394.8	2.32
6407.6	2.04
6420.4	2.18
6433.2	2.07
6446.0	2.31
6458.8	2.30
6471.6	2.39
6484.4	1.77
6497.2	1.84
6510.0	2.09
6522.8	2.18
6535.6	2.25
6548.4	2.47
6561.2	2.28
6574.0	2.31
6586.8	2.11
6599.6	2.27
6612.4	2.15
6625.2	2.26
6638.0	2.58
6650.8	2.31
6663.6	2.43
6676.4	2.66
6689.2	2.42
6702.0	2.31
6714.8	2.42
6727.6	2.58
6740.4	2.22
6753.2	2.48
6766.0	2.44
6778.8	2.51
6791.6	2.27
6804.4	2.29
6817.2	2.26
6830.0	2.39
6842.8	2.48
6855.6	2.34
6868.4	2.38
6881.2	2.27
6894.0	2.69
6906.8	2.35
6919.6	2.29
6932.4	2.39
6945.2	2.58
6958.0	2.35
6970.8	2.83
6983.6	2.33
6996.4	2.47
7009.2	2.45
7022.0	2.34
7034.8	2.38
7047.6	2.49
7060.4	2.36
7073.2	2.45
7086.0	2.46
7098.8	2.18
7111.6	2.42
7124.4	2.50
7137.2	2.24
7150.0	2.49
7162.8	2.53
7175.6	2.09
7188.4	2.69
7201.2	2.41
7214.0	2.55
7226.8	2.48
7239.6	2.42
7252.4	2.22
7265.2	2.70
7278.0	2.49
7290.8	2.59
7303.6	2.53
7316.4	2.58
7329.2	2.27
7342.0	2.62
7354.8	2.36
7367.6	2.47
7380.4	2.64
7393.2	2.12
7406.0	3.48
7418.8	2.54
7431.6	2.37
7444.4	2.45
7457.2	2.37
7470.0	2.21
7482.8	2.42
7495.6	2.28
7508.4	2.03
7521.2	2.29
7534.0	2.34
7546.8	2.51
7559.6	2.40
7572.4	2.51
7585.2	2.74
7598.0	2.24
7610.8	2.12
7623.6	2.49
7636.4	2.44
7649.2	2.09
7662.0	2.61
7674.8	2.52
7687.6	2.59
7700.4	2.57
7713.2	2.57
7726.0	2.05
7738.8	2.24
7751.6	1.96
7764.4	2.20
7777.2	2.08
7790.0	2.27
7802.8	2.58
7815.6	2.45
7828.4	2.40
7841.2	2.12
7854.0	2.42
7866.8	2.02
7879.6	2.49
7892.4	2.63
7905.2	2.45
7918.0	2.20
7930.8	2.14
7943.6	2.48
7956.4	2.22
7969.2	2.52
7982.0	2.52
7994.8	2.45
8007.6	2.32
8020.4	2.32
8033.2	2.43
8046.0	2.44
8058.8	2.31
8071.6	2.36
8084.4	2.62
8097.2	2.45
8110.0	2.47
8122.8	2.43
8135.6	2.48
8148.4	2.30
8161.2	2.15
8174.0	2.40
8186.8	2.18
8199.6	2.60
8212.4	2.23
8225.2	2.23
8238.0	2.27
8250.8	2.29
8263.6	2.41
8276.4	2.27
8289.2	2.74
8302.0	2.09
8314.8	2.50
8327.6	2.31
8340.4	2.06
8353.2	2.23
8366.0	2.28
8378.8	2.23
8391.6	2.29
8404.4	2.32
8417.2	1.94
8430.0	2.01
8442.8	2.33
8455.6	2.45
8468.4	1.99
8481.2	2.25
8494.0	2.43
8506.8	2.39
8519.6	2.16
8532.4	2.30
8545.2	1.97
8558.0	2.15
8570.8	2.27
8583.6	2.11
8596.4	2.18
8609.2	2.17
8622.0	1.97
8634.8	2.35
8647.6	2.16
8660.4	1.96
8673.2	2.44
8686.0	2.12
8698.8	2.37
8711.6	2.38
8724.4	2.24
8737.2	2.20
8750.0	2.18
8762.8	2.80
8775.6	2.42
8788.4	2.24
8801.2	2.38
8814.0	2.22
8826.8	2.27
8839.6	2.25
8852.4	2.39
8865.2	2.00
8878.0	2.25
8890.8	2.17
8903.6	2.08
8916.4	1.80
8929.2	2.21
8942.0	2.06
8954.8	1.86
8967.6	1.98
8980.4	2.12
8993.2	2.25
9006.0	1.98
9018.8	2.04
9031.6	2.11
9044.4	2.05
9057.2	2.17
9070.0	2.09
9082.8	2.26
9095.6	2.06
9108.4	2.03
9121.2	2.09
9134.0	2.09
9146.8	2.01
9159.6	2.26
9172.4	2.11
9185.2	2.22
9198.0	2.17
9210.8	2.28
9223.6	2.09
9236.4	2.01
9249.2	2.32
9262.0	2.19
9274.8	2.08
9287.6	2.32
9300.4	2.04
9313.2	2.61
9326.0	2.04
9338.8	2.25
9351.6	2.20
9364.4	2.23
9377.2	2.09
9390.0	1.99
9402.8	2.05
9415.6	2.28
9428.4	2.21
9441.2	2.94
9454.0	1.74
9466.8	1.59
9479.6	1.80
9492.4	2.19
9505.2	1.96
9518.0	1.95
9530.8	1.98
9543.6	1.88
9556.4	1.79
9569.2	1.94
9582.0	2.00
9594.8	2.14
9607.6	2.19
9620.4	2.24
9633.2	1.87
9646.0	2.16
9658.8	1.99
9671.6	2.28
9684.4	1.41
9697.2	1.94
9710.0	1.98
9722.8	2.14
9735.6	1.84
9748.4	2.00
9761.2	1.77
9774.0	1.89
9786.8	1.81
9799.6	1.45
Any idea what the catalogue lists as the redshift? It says 0.255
